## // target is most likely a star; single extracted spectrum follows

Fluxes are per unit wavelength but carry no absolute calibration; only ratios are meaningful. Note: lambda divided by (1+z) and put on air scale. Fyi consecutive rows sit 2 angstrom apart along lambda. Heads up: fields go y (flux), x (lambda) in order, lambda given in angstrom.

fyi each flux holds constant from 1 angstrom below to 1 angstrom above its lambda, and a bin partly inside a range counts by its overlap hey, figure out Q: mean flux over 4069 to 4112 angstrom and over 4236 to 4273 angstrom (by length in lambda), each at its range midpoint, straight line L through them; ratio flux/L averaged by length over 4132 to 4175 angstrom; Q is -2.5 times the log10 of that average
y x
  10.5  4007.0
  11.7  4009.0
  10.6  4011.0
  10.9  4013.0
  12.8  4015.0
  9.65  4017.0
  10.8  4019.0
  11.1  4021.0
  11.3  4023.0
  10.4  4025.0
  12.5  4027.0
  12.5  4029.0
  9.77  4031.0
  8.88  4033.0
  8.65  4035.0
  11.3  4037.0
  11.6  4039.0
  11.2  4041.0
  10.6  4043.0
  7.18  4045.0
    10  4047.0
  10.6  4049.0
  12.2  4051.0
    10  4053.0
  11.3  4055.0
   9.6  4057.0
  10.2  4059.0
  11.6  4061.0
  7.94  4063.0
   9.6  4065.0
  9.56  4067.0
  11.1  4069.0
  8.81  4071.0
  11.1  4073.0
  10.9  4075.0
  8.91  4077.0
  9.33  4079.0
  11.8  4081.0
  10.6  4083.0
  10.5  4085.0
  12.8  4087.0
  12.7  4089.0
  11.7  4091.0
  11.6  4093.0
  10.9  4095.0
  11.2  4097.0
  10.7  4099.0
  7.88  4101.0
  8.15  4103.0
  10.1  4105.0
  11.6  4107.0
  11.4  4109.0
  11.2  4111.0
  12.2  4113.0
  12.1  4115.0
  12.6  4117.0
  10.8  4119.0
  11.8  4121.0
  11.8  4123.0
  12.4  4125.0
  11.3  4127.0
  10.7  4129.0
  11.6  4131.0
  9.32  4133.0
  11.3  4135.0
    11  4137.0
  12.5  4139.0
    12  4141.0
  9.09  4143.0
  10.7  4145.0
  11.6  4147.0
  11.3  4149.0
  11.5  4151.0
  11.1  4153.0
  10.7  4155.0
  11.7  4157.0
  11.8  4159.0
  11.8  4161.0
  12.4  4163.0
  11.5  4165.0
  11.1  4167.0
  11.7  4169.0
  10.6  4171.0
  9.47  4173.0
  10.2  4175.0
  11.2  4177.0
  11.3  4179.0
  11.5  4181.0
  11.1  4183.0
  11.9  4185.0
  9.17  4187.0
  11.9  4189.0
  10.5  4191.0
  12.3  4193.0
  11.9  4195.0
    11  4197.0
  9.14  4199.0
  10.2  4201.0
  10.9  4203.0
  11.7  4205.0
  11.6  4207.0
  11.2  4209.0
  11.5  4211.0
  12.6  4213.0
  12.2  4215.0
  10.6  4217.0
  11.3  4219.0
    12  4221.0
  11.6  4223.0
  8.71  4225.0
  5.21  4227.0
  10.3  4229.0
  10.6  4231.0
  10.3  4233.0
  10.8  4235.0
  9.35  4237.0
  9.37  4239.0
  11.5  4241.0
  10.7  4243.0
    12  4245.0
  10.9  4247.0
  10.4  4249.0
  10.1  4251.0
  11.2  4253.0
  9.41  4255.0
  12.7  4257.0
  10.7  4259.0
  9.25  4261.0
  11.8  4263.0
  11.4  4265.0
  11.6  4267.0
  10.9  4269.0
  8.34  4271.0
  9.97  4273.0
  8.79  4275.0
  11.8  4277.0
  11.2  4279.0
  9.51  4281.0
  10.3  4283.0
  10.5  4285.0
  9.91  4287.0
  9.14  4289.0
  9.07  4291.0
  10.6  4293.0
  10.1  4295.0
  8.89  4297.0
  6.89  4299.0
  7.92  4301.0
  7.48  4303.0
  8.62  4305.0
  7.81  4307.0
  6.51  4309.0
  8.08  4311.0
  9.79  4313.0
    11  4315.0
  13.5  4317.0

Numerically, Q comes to -0.05 mag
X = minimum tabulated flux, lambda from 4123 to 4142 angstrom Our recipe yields 9.32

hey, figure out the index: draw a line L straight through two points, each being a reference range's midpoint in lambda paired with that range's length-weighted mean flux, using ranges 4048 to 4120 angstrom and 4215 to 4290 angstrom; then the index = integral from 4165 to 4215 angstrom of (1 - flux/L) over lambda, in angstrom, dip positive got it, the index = -2.8 angstrom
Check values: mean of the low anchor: 10.7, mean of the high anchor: 10.4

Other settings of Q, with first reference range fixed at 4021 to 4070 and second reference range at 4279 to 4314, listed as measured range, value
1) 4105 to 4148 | -0.144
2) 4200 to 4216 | -0.210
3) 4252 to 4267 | -0.194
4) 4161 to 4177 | -0.143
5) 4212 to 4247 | -0.131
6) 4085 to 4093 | -0.186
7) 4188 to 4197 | -0.208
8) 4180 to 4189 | -0.150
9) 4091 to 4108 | -0.026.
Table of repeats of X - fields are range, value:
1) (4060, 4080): 7.94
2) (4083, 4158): 7.88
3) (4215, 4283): 5.21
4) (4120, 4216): 9.09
